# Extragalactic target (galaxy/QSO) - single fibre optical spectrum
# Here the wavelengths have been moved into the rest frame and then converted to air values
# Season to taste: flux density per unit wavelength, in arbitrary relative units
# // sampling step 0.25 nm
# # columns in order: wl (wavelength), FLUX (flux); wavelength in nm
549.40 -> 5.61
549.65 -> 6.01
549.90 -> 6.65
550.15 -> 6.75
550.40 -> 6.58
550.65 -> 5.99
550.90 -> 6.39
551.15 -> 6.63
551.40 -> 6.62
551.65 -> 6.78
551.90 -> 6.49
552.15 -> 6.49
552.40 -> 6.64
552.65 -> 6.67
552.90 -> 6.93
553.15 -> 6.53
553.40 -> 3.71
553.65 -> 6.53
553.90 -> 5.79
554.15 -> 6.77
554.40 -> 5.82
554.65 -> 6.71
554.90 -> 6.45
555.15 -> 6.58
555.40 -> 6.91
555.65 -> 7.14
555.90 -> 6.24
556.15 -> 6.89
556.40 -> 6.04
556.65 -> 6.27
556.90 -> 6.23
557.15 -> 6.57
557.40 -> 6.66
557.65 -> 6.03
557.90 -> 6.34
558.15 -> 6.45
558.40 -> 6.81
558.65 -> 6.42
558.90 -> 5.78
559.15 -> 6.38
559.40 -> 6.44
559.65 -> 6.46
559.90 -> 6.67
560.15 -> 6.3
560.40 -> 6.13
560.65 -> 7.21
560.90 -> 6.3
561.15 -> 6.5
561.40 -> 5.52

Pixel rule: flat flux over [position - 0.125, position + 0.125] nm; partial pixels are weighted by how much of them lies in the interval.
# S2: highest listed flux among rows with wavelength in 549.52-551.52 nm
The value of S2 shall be 6.75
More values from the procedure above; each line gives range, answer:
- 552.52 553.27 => 6.93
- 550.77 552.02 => 6.78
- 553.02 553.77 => 6.53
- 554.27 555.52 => 6.91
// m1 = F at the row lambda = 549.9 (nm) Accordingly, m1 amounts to 6.65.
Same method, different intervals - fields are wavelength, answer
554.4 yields 5.82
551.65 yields 6.78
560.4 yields 6.13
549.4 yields 5.61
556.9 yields 6.23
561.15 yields 6.5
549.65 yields 6.01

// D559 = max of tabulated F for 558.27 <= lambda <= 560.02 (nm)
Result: 6.81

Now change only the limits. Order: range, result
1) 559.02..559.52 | 6.44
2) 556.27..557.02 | 6.27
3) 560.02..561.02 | 7.21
